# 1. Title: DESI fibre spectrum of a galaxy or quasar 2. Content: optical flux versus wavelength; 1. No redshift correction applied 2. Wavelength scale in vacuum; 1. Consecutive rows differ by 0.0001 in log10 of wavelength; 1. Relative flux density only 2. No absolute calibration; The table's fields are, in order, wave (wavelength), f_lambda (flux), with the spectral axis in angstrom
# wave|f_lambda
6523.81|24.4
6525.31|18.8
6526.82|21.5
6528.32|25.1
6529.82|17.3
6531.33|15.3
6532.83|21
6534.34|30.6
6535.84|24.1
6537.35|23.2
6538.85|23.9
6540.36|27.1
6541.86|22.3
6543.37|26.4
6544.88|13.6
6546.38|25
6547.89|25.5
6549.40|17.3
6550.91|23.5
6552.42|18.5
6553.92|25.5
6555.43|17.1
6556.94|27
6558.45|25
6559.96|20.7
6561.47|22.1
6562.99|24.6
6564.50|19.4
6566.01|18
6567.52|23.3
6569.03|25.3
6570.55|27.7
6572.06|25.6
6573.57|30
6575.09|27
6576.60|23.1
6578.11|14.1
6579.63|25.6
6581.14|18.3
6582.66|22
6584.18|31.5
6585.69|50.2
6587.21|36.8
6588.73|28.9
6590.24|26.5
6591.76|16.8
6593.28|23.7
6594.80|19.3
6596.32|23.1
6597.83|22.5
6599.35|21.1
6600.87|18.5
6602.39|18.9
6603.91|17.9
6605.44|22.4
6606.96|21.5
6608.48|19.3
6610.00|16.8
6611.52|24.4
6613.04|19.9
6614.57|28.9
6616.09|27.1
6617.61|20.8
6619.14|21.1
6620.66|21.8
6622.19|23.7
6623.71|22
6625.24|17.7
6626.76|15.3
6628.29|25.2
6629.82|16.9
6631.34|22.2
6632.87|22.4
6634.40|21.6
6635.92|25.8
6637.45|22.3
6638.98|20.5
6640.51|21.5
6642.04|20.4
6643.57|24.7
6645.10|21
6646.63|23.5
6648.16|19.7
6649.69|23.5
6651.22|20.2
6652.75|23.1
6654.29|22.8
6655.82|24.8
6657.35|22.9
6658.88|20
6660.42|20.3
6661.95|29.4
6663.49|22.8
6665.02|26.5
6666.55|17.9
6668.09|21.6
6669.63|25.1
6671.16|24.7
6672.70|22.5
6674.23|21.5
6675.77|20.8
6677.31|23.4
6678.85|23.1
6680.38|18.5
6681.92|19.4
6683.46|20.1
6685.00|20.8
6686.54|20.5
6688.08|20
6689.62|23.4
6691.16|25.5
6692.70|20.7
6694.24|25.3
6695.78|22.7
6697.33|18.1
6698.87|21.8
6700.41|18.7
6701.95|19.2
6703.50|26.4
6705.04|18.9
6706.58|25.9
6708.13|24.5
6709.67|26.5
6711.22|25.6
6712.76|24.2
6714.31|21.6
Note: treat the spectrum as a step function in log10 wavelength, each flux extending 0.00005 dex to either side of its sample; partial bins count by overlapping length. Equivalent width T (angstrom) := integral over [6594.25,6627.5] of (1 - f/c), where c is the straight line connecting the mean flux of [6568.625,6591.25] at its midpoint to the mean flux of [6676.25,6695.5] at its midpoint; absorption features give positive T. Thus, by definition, 6.0 angstrom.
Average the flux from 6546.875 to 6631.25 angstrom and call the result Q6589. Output 23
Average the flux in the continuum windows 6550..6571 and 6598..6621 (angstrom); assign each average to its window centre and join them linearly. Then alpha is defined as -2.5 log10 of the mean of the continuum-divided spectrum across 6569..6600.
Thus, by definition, -0.17 mag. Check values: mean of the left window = 22.6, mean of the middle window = 25.7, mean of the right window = 21.4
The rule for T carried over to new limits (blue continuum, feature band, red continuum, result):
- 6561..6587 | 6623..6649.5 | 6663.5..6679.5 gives 2.6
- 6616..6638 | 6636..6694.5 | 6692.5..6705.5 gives -2.1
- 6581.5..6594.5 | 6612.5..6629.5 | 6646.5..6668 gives 2.5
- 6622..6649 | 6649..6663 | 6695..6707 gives -1.0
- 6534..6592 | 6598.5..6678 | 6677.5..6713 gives 4.1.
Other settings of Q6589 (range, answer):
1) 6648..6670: 22.7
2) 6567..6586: 25.9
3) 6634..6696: 22.3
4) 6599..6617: 21.4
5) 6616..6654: 21.7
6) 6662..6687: 22.1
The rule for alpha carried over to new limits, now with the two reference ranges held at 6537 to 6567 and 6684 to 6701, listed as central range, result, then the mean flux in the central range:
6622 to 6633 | 0.077 mag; 20.4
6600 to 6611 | 0.135 mag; 19.5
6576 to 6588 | -0.246 mag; 27.8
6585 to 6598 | -0.243 mag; 27.6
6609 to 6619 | -0.039 mag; 22.8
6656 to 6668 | -0.054 mag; 22.9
